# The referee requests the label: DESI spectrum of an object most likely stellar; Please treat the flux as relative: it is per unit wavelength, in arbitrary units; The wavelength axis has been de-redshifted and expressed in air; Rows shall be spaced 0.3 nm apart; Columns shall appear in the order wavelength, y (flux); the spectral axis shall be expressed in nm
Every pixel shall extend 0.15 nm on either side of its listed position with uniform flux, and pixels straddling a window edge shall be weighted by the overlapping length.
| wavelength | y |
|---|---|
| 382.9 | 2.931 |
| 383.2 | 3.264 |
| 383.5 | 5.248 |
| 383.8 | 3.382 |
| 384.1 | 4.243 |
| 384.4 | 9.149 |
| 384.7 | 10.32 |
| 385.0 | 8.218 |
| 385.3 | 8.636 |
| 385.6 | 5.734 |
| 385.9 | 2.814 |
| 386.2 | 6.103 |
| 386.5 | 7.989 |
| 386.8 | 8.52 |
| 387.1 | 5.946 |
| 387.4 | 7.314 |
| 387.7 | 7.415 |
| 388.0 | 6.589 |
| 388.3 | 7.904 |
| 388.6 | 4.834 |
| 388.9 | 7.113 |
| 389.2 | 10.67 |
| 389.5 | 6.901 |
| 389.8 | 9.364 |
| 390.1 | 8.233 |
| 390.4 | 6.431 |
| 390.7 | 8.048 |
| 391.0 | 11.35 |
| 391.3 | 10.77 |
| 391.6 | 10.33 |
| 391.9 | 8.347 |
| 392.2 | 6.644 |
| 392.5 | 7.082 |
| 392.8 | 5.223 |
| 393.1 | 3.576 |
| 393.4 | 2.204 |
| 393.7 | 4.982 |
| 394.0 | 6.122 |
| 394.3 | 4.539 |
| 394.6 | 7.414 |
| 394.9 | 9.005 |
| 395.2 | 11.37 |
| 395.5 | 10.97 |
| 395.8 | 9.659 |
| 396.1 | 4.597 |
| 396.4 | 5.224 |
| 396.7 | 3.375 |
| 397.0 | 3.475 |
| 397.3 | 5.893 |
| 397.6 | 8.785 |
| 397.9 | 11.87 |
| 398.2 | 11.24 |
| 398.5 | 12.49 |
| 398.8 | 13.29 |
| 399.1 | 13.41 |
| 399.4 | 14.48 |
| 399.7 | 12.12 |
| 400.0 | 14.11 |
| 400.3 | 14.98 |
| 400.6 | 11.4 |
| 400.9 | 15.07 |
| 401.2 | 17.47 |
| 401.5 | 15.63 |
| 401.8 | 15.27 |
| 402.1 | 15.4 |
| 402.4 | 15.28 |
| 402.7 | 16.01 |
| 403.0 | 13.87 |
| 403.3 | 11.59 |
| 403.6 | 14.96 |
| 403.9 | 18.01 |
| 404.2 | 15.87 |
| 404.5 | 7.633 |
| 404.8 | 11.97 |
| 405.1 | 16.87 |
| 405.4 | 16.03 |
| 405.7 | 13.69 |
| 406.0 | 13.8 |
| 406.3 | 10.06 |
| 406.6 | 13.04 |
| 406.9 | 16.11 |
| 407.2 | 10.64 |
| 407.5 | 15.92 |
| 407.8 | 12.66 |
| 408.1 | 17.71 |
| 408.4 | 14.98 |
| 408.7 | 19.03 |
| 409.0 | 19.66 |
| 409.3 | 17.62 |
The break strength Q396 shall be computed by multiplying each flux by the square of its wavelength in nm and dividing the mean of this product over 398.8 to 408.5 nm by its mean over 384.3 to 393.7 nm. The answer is 2.1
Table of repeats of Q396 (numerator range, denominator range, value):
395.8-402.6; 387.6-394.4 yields 1.69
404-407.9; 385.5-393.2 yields 1.98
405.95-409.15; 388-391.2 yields 2.03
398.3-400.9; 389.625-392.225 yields 1.56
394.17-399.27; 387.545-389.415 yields 1.22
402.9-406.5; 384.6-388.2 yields 2.11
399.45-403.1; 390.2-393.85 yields 2.18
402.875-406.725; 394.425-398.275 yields 1.82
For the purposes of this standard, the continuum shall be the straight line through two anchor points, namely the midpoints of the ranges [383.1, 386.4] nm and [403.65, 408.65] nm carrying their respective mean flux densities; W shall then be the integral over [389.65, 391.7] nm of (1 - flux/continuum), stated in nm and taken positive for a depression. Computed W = -0.19 nm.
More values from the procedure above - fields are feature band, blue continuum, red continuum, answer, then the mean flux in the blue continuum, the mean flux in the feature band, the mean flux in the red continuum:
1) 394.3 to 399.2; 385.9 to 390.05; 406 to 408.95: 0.89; 7.29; 8.7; 14.6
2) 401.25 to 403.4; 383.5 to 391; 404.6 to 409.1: -0.33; 7.21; 14.9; 14.7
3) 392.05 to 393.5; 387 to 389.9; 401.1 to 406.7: 0.66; 7.4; 5.04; 14.3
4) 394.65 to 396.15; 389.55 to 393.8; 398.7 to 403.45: 0.12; 7.34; 9.31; 14.3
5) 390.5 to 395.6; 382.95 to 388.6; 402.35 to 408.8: 0.99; 6.49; 7.48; 14.3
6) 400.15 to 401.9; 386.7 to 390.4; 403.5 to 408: -0.41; 7.51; 15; 13.8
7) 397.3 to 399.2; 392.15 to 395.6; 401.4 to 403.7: -0.11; 6.53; 11.3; 14.7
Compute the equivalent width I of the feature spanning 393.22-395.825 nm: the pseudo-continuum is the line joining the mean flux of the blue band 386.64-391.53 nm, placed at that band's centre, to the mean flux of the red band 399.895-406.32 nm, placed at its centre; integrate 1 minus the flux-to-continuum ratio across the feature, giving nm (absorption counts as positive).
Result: 0.835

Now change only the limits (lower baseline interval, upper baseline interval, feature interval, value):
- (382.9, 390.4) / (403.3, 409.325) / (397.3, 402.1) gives -0.466 nm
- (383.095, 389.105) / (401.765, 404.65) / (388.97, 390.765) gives 0.010 nm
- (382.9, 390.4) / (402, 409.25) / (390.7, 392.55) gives -0.057 nm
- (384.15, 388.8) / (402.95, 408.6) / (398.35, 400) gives -0.225 nm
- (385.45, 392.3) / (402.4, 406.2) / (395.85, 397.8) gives 0.956 nm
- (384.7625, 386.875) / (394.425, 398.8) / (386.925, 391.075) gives -0.156 nm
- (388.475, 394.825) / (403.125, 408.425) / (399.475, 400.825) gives -0.250 nm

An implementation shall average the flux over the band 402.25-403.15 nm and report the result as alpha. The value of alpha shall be 15.1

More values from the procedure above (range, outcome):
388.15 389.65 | 7.48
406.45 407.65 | 13.9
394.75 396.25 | 9.12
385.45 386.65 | 5.66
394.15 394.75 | 5.98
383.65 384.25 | 3.81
